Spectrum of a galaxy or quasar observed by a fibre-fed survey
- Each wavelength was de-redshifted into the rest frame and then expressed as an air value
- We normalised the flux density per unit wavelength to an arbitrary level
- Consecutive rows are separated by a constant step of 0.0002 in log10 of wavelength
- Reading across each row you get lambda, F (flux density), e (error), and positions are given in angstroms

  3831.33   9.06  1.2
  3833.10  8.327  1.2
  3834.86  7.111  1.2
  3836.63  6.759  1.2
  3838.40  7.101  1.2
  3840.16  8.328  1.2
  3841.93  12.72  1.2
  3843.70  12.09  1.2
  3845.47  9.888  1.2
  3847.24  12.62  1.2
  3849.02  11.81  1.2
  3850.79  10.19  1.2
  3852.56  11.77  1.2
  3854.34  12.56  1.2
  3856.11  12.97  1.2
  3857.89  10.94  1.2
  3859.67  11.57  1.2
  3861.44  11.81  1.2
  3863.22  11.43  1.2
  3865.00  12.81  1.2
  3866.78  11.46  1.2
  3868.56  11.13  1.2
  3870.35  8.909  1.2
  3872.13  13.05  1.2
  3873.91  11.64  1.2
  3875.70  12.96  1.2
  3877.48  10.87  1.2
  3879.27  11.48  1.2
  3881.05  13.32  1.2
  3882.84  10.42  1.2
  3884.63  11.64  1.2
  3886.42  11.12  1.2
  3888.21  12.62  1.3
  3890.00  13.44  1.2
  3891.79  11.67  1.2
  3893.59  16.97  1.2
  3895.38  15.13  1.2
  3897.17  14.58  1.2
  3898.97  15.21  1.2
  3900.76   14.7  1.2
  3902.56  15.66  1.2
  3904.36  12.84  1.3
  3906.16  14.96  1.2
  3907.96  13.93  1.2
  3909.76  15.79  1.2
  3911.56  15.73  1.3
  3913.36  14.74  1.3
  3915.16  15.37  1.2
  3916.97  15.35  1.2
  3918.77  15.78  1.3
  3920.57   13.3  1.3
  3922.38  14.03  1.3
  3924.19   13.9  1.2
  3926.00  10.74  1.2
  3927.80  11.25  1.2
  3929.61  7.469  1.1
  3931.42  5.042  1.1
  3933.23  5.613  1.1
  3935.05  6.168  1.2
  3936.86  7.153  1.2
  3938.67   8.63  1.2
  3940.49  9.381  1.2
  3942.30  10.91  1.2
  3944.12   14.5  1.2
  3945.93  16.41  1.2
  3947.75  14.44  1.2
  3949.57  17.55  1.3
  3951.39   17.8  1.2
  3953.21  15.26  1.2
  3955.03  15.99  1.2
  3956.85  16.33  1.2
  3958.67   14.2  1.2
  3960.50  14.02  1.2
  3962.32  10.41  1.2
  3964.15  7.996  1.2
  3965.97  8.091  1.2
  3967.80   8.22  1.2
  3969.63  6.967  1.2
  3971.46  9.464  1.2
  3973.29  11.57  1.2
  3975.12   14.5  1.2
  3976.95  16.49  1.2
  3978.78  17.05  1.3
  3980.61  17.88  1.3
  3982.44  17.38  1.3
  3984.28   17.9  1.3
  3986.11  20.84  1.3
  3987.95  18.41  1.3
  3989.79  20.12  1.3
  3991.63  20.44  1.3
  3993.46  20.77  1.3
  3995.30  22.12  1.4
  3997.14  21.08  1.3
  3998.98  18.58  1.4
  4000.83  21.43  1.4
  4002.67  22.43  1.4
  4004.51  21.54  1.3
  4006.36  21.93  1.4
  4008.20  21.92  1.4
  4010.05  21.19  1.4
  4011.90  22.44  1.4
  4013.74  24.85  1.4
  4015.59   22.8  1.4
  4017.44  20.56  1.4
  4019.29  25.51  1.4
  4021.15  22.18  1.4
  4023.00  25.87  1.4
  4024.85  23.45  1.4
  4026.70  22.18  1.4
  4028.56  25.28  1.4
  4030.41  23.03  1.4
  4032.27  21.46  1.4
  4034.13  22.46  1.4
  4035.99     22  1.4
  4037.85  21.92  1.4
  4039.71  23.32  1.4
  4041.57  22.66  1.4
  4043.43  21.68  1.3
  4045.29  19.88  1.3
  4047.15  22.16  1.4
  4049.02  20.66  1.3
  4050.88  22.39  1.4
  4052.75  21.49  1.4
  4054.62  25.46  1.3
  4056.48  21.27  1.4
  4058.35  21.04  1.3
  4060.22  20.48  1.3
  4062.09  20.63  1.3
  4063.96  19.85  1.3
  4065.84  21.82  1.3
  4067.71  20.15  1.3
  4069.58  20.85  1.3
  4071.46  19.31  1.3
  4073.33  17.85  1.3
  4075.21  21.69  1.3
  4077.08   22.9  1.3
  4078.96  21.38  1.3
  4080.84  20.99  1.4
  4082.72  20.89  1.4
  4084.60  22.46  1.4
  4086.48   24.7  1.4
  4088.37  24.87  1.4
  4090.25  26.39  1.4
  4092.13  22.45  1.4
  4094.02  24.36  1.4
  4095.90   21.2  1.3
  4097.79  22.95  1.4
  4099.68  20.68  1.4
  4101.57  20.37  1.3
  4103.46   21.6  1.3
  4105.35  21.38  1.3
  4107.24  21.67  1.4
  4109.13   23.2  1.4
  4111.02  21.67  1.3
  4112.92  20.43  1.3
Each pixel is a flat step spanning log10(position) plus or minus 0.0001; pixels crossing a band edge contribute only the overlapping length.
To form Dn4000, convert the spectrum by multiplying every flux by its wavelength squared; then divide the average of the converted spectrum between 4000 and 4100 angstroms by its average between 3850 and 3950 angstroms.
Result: 1.93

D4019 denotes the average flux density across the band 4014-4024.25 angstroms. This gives 23.5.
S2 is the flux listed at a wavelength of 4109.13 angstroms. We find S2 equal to 23.2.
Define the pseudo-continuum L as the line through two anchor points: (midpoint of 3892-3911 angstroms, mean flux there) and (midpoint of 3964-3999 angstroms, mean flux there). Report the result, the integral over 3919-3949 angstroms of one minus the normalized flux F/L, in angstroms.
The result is 8.9 angstroms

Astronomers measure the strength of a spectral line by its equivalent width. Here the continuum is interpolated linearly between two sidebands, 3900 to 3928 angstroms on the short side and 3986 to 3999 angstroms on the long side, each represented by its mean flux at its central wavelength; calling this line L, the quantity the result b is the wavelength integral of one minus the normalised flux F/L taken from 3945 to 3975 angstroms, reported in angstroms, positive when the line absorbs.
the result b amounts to 8.3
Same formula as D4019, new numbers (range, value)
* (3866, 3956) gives 12.8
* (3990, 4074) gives 21.8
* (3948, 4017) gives 17.3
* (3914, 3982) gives 12.4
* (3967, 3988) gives 14.6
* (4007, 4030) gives 23.2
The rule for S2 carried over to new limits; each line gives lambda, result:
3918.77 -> 15.78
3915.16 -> 15.37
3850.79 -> 10.19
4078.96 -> 21.38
